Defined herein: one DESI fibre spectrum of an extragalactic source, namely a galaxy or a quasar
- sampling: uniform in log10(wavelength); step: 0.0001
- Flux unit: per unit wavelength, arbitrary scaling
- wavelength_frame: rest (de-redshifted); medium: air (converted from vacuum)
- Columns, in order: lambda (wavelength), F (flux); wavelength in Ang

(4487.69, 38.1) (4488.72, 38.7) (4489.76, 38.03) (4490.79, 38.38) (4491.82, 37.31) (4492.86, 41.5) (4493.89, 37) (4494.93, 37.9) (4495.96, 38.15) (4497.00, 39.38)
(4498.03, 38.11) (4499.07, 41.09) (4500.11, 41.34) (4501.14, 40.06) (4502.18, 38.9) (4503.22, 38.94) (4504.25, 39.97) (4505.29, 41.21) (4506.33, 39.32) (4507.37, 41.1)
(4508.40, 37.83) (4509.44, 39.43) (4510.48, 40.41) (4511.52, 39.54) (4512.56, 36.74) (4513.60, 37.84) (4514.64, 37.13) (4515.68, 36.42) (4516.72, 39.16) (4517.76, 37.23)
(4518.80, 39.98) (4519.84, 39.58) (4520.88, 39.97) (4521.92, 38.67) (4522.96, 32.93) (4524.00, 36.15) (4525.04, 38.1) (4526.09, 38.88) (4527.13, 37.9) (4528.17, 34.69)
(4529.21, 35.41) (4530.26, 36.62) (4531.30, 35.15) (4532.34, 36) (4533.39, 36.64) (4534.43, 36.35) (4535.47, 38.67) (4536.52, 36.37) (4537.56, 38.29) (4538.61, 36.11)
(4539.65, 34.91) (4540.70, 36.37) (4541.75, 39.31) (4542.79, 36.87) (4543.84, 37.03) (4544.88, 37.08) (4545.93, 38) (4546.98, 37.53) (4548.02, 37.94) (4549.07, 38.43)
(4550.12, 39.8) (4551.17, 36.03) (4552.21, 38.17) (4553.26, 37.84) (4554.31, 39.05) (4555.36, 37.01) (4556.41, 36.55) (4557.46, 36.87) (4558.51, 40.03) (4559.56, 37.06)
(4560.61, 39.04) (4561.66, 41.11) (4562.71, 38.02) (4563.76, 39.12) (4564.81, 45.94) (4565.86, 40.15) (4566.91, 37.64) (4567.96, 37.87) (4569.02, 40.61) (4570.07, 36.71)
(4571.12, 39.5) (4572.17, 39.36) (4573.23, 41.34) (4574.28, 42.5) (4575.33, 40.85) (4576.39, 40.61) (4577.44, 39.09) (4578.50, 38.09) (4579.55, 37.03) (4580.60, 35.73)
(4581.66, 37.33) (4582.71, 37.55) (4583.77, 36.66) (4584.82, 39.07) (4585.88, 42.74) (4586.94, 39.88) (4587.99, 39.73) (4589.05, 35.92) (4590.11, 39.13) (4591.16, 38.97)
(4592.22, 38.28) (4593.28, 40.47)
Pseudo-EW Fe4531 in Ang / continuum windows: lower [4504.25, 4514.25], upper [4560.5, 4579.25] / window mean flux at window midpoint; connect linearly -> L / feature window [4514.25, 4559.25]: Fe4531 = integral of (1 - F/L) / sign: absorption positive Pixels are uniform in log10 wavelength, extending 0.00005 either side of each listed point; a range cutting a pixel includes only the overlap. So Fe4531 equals 2.4 Ang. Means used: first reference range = 39.3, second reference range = 39.9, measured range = 37.4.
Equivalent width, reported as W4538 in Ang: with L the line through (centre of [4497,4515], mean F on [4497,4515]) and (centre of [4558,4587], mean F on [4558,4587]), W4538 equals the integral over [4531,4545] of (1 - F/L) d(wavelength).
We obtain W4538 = 0.9 Ang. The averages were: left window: 39.4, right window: 39.3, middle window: 36.8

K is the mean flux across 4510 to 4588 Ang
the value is 38.2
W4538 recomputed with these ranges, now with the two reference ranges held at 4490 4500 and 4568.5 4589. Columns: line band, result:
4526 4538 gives 0.7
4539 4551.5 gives 0.5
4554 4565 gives 0.1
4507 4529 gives 0.5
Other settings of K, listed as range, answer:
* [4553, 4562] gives 38.2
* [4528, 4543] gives 36.6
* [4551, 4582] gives 38.9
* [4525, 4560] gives 37.3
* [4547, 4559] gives 38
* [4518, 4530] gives 37.5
